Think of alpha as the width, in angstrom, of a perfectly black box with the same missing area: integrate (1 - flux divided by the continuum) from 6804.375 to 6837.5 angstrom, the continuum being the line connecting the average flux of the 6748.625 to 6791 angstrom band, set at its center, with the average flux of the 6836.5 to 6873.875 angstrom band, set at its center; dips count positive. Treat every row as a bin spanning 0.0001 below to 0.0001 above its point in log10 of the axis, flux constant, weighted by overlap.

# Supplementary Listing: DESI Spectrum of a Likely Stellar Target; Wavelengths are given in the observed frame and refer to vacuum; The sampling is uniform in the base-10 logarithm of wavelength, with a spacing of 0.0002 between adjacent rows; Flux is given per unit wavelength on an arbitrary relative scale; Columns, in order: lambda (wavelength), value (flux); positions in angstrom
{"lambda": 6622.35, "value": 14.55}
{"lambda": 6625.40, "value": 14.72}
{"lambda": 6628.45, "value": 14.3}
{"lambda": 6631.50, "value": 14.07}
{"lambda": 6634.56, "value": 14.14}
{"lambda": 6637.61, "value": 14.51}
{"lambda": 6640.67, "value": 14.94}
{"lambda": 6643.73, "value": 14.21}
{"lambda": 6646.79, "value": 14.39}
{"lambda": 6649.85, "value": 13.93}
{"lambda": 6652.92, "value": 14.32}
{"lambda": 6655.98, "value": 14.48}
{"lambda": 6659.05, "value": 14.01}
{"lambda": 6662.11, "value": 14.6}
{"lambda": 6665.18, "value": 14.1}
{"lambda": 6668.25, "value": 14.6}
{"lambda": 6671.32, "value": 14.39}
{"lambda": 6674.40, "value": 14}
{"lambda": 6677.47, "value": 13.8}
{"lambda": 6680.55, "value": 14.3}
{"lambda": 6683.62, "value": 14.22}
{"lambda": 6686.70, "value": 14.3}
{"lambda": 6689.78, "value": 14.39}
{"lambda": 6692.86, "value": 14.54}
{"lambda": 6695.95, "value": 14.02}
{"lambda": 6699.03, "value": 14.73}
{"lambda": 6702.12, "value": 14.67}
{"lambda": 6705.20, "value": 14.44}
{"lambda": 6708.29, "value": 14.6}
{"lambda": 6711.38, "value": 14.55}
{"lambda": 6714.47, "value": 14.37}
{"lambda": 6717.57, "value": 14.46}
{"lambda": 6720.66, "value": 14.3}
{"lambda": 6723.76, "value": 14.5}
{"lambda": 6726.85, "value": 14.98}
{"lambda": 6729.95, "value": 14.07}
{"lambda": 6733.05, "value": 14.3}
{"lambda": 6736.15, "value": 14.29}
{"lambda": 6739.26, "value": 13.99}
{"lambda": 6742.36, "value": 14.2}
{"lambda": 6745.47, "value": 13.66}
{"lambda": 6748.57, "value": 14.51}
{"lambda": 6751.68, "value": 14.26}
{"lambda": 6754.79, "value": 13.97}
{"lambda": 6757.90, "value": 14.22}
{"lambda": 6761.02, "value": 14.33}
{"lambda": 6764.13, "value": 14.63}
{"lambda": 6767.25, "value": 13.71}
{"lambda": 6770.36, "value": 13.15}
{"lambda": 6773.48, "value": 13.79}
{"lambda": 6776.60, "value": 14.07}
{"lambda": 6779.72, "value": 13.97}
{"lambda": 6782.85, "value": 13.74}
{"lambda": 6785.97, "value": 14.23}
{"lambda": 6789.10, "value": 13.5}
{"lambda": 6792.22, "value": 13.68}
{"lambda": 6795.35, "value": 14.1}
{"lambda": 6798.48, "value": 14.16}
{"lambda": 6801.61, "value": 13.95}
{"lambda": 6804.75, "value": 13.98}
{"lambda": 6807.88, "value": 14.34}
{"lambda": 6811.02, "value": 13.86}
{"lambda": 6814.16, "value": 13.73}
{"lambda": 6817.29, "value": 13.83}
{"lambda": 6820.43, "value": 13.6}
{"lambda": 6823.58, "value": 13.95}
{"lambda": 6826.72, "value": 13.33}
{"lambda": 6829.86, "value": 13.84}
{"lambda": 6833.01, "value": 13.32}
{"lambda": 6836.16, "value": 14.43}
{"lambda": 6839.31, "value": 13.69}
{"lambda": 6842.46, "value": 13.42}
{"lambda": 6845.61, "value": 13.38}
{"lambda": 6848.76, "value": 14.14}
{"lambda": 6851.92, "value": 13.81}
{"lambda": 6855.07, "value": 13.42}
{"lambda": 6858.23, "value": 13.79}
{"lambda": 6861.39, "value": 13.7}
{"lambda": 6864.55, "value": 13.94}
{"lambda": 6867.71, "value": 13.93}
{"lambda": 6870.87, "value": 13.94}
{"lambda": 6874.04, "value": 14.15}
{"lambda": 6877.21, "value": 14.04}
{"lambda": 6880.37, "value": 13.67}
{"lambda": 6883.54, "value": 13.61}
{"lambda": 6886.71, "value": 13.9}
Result 0.1 angstrom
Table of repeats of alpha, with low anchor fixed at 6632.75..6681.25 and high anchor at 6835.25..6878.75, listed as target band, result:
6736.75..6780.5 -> 0.06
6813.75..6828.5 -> 0.24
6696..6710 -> -0.36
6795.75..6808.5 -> -0.12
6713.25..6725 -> -0.21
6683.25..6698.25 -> -0.11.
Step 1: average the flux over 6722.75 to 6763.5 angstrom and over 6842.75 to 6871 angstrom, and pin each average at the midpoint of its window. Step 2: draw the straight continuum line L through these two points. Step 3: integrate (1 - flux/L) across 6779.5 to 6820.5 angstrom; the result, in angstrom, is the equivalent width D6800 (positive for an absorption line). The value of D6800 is 0.3 angstrom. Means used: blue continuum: 14.3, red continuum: 13.8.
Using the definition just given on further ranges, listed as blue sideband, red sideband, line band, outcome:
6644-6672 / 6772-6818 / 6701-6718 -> -0.42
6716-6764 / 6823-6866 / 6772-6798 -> 0.26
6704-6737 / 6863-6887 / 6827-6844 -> 0.40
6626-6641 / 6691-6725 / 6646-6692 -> 0.51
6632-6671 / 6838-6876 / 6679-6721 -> -0.63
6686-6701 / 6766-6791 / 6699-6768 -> -1.11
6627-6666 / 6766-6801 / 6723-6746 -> -0.43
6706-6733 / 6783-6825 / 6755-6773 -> 0.23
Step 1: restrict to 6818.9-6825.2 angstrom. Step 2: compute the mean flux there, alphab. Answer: 13.8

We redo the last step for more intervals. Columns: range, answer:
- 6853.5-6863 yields 13.6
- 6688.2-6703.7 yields 14.5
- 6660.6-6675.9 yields 14.3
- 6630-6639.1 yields 14.2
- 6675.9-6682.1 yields 14.1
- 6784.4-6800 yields 13.9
